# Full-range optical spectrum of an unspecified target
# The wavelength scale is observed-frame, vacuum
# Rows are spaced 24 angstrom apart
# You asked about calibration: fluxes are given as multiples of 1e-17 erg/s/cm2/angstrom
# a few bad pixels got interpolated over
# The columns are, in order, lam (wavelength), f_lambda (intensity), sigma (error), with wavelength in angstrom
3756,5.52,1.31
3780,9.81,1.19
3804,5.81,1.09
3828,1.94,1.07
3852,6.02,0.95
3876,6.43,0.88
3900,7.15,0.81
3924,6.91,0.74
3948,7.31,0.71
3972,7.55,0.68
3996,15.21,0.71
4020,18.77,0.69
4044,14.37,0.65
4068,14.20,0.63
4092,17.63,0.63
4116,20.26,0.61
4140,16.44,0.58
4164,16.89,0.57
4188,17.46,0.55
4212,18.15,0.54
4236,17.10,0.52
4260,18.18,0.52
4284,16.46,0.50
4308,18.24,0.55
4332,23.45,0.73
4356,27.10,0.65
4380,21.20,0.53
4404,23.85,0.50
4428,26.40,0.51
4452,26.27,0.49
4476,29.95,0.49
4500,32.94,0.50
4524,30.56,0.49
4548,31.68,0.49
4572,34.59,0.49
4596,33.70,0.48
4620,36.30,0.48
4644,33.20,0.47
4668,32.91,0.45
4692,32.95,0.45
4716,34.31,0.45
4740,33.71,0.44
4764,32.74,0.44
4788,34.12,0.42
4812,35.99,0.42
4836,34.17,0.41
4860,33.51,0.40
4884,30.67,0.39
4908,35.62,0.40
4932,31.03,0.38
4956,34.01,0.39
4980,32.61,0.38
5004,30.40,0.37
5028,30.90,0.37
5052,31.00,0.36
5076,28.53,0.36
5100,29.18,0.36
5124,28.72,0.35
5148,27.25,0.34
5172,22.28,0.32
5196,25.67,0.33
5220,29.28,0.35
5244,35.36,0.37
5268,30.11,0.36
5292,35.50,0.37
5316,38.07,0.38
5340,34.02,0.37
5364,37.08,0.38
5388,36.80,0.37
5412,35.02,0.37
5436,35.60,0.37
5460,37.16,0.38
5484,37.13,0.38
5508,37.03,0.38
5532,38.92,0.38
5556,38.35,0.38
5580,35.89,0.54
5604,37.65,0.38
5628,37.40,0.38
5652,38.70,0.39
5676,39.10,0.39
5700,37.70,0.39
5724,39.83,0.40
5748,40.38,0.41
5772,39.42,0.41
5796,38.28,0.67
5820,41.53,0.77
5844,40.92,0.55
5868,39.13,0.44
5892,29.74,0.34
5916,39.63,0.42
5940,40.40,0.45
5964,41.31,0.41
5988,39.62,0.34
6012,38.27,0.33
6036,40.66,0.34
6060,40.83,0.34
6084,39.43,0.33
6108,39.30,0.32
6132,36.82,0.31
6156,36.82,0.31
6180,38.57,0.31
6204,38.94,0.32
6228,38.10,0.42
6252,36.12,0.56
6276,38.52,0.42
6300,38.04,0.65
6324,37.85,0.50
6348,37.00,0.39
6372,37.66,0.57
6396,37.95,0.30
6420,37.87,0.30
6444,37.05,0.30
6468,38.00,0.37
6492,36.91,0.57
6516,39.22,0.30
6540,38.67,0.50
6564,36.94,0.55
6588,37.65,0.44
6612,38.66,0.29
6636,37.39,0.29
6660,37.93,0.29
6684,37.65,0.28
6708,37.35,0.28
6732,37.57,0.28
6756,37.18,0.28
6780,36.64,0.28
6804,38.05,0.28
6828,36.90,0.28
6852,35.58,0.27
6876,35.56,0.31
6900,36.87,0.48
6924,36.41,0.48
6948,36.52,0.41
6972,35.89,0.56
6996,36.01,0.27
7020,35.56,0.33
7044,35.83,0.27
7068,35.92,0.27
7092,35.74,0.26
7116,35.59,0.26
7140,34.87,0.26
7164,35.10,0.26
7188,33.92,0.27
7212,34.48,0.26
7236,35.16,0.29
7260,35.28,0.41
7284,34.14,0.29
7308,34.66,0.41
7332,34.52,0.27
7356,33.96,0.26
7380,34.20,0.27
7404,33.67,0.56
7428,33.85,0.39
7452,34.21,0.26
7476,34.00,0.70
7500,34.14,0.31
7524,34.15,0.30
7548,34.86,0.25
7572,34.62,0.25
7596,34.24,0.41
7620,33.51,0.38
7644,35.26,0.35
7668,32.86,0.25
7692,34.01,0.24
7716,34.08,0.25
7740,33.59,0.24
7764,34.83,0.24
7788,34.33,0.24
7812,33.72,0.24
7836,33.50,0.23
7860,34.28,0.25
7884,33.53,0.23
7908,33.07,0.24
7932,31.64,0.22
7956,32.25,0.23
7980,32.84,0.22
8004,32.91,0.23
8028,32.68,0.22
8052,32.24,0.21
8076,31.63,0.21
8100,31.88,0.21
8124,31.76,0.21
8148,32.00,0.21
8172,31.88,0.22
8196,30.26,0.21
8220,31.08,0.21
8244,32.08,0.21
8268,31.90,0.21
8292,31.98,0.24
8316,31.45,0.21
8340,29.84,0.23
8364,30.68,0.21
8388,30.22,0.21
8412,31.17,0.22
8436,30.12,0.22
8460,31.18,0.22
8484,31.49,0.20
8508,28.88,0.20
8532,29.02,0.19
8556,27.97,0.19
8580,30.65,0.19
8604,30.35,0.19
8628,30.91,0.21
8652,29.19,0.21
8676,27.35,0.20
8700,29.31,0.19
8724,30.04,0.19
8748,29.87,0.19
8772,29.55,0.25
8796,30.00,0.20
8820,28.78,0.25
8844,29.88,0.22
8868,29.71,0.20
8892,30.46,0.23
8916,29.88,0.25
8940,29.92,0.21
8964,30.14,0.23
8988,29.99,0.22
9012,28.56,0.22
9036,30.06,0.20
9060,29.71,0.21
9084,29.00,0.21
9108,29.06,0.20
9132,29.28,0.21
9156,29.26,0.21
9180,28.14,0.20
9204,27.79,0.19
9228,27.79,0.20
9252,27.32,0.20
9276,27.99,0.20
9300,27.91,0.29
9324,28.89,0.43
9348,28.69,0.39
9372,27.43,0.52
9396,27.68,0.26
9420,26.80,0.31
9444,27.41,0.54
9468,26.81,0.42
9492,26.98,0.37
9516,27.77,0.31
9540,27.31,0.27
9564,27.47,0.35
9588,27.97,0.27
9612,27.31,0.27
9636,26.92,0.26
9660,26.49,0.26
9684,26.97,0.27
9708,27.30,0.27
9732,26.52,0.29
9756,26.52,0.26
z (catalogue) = 0.00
